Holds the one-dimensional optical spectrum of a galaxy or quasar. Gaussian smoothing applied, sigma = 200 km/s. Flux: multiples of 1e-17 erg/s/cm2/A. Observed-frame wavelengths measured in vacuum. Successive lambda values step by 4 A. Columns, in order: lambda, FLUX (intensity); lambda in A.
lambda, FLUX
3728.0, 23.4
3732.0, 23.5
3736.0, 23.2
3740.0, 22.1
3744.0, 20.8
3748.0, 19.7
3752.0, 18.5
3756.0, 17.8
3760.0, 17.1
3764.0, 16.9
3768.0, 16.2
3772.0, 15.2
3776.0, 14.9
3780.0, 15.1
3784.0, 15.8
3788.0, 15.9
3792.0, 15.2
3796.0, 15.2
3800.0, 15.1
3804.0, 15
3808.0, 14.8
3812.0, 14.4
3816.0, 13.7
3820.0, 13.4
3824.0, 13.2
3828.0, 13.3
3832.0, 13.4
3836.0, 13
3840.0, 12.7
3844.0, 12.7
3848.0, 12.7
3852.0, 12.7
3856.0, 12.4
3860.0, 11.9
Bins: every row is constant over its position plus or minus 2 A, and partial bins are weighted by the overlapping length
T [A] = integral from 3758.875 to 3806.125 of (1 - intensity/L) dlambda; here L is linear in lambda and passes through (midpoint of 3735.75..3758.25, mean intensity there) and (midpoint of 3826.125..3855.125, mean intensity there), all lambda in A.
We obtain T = 4.7 A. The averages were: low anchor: 20.1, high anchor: 12.9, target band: 15.6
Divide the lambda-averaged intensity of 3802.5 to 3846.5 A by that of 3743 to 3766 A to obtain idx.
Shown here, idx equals 0.74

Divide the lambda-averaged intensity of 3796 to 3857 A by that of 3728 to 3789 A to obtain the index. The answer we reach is 0.74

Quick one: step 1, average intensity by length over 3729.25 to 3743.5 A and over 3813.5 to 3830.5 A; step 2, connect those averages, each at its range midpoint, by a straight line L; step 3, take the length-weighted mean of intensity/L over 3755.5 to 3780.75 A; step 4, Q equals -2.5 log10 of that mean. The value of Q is 0.19 mag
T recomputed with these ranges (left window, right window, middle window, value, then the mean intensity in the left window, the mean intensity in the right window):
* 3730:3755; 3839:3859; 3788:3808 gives 1.8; 21.2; 12.6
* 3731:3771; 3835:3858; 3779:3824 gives 2.9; 19.4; 12.7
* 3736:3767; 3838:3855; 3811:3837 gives 1.4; 19.2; 12.7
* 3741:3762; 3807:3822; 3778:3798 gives 0.8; 18.9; 14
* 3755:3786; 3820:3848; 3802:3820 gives -0.3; 16.1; 13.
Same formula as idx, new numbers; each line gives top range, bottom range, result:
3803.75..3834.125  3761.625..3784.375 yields 0.88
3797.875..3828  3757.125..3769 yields 0.84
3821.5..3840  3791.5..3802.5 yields 0.87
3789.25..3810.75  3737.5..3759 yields 0.76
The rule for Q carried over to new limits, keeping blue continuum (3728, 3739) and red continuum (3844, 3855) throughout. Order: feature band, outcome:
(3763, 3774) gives 0.24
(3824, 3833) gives 0.10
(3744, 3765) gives 0.17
